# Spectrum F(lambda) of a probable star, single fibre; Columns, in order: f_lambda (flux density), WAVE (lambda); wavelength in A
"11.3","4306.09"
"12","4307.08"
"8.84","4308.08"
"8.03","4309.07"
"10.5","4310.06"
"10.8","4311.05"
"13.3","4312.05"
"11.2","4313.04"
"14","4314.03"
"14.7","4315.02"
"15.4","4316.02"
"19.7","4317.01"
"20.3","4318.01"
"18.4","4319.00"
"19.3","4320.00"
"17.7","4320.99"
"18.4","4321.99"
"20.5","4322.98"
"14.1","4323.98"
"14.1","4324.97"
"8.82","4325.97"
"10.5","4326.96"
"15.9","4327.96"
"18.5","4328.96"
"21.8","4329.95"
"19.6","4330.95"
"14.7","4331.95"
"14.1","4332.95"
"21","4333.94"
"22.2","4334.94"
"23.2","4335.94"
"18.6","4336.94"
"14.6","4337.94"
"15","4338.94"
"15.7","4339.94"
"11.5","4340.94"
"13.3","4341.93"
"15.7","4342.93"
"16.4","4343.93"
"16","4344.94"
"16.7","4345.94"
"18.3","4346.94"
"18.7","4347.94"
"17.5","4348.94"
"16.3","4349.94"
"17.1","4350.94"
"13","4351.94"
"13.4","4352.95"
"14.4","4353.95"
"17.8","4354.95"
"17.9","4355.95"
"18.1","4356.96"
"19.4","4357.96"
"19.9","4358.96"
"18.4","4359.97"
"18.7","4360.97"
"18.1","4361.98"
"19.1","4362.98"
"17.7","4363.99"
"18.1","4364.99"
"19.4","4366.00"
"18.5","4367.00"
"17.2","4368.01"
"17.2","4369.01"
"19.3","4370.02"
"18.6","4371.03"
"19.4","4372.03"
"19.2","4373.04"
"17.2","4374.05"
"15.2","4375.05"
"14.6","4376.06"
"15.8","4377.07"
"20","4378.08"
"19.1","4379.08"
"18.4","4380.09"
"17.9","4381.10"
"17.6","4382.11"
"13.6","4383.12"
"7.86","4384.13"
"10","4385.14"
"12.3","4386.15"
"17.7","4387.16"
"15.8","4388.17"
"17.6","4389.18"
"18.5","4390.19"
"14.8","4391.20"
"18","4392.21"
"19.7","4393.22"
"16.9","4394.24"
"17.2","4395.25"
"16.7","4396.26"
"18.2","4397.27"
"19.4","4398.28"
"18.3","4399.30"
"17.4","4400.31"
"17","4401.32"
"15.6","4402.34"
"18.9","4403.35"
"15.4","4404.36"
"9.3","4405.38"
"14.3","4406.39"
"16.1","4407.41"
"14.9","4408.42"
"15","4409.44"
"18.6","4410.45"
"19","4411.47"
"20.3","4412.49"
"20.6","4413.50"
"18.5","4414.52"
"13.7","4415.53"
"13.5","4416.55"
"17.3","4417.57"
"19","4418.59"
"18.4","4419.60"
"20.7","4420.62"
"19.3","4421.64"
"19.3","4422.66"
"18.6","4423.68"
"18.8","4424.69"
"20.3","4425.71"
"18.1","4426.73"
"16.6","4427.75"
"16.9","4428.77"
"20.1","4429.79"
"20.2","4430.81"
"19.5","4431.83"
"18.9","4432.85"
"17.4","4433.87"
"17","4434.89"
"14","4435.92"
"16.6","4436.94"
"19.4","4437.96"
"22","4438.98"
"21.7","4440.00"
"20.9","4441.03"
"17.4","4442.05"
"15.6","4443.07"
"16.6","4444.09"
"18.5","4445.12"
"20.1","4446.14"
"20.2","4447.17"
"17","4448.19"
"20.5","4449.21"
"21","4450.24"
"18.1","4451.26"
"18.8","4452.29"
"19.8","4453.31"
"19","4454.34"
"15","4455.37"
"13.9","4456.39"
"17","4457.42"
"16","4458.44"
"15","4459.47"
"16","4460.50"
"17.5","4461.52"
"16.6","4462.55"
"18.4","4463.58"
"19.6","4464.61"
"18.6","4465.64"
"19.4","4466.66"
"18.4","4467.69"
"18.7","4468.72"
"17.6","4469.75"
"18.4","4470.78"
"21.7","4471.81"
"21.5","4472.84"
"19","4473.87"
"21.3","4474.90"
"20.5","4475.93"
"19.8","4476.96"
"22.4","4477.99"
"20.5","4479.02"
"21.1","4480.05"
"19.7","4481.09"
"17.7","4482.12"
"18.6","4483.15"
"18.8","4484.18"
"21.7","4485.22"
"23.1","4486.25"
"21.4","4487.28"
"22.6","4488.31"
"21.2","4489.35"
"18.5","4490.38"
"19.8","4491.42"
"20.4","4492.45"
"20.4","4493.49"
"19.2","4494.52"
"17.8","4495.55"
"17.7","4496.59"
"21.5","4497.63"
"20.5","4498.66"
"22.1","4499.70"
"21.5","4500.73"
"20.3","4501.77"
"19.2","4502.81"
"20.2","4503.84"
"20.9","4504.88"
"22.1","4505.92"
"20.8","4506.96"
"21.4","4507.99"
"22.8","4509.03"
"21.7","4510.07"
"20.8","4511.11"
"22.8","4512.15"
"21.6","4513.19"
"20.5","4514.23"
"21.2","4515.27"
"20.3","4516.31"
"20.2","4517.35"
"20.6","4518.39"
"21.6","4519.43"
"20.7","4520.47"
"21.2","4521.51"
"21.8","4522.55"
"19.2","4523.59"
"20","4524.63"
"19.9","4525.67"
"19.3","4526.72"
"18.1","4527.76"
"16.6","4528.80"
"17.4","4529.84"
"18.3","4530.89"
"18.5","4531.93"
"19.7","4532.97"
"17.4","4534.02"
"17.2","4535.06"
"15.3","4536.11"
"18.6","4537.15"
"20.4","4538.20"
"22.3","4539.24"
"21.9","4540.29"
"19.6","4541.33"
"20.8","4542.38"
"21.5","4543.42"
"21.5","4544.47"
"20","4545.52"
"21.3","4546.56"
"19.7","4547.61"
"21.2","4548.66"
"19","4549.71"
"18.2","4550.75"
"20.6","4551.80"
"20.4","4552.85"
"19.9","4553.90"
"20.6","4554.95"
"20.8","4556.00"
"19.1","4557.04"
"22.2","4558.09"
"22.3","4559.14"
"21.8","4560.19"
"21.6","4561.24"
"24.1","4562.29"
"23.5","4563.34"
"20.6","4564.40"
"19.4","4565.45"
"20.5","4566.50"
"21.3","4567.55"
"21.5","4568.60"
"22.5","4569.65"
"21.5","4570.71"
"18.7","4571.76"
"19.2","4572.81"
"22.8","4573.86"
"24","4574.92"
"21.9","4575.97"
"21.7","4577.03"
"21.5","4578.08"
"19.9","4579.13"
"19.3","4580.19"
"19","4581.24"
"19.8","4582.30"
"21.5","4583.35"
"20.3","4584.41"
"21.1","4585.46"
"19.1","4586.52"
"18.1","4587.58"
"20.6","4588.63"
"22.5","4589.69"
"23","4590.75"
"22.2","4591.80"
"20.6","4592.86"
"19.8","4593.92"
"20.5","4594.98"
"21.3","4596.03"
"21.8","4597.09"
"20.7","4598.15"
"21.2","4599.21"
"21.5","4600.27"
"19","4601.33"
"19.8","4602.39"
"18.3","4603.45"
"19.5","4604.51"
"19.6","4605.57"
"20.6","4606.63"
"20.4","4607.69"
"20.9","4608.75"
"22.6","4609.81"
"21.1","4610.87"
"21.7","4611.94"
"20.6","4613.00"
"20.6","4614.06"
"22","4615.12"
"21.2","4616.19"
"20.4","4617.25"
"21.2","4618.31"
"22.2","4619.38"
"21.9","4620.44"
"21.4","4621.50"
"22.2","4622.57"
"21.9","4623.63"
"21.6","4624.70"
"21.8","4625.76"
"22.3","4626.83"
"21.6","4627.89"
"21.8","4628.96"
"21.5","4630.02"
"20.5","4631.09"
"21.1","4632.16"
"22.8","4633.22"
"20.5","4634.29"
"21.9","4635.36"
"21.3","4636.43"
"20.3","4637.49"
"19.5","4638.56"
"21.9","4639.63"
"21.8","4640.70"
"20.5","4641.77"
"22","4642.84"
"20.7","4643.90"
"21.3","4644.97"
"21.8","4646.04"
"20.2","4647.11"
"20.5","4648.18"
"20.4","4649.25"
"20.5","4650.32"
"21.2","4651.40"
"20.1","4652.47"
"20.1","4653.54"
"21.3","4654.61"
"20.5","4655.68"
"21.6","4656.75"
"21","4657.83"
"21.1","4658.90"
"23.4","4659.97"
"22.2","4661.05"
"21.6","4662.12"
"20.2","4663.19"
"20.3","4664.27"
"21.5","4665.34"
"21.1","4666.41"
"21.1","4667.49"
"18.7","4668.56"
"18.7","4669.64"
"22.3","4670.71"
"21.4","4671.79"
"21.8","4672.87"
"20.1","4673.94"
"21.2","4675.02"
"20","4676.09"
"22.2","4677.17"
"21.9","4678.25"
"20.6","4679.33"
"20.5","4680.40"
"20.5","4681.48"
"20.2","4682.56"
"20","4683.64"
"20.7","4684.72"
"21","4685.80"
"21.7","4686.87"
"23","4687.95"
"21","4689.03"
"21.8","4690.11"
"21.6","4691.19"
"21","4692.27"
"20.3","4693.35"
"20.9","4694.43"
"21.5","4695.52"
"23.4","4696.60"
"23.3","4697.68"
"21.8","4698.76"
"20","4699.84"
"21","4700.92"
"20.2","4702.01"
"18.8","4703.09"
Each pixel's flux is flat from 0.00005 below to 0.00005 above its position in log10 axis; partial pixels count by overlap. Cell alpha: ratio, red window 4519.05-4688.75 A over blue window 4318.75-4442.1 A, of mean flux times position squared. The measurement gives 1.3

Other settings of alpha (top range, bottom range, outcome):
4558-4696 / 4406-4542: 1.17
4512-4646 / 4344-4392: 1.34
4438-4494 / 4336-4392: 1.20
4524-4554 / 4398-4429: 1.18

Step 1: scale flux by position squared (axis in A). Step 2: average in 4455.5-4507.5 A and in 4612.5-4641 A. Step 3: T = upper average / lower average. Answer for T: 1.17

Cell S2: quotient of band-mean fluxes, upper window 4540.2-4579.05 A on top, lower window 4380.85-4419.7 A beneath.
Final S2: 1.28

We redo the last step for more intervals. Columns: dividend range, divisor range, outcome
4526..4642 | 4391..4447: 1.16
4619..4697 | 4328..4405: 1.24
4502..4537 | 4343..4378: 1.15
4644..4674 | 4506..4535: 1.04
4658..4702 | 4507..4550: 1.05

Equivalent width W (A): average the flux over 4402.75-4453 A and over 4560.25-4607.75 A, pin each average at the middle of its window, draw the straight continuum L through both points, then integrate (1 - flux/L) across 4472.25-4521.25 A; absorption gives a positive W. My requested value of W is -3.5 A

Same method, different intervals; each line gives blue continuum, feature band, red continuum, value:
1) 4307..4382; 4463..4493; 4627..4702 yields -2.4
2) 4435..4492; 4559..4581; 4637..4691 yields -1.4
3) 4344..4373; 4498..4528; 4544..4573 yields -1.1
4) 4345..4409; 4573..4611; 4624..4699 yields -1.2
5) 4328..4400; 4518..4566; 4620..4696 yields -1.4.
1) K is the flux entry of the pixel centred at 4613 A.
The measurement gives 20.6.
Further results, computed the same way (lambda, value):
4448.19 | 17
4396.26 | 16.7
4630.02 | 21.5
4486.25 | 23.1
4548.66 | 21.2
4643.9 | 20.7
